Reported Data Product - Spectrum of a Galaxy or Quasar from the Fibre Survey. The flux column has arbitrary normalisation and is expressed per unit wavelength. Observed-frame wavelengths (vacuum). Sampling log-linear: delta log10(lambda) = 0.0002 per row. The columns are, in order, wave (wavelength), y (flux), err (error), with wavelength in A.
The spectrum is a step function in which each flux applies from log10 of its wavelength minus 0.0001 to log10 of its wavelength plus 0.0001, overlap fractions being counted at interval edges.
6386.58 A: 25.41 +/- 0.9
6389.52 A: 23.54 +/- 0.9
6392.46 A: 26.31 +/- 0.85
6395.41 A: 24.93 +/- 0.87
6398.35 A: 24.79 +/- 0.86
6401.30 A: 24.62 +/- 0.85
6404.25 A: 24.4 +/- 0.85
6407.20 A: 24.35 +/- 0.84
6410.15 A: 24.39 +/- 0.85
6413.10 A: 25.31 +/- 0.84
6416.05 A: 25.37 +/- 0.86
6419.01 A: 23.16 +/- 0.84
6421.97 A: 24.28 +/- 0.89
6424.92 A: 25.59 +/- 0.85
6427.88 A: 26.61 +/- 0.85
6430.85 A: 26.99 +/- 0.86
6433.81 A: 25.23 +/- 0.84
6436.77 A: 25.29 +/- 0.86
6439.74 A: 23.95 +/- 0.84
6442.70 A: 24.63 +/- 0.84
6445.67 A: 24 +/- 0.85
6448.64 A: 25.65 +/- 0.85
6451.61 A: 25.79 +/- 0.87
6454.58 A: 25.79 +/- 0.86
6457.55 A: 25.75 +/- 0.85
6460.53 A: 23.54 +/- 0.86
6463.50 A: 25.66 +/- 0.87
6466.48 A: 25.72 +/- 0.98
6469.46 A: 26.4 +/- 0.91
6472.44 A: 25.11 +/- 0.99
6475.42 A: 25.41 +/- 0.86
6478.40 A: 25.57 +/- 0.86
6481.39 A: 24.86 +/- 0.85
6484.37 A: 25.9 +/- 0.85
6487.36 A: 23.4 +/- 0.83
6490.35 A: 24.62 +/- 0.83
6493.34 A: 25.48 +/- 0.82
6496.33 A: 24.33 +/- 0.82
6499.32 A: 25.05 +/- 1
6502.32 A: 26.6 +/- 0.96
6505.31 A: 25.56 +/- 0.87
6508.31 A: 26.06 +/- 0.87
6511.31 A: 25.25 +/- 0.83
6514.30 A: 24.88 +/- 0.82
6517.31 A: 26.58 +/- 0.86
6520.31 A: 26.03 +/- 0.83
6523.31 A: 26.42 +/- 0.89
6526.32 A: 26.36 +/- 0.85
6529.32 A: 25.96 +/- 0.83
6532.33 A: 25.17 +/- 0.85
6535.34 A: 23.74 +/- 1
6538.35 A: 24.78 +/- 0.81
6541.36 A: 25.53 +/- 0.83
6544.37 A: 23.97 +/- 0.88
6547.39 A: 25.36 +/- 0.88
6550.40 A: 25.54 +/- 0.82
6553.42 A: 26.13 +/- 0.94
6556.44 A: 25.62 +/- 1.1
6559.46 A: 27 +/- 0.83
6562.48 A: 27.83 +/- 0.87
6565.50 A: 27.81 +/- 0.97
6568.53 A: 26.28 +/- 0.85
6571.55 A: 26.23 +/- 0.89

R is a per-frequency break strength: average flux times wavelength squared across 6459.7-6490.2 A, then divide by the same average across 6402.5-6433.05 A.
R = 1.02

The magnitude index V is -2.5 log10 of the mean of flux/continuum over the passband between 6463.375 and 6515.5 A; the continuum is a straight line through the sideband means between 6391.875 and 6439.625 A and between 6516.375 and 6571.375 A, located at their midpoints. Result 0.01 mag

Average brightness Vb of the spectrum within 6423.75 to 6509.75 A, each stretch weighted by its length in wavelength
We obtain 25.3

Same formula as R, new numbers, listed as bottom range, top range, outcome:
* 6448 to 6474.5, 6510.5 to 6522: 1.03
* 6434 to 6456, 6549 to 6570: 1.10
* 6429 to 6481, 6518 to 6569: 1.05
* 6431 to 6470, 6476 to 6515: 1.01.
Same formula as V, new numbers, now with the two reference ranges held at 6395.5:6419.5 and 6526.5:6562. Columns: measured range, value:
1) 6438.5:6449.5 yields 0.01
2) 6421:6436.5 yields -0.04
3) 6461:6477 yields -0.02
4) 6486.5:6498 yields 0.03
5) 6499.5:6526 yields -0.03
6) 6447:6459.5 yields -0.03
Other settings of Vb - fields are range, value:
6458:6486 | 25.4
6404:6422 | 24.5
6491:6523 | 25.6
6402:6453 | 25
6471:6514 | 25.2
